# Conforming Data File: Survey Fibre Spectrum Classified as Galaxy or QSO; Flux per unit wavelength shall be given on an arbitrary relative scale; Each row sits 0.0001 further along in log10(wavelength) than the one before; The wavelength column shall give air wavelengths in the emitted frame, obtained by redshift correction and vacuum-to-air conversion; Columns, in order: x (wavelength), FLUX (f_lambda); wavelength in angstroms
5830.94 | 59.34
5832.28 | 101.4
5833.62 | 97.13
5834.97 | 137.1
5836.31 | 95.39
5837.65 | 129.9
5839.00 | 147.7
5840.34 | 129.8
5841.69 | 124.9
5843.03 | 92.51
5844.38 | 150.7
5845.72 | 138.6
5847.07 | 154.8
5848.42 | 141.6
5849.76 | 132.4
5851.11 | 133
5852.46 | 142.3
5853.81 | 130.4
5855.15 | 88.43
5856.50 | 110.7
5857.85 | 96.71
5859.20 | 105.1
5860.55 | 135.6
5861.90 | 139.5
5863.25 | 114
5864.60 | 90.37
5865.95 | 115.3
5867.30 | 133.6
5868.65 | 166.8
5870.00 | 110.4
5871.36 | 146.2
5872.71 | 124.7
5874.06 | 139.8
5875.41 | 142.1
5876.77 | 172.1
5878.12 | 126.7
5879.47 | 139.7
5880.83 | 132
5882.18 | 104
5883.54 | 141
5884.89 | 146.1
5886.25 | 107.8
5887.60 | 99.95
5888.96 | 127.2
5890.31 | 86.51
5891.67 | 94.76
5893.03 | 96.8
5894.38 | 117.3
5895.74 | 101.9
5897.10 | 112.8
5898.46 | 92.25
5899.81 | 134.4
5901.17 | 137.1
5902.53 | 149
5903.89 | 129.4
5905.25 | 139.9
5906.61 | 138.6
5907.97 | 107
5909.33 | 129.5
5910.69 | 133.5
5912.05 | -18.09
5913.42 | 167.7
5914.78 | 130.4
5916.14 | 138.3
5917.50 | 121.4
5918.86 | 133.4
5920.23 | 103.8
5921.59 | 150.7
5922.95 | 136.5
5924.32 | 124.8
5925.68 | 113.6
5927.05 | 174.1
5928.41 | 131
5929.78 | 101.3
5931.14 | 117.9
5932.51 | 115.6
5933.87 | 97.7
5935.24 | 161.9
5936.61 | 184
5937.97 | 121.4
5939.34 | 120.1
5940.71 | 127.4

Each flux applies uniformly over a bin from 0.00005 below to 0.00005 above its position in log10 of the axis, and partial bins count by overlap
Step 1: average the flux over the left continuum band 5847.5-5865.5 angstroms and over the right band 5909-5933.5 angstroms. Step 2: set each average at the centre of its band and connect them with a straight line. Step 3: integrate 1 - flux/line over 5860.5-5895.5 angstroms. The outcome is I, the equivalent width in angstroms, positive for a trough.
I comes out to -1.0 angstroms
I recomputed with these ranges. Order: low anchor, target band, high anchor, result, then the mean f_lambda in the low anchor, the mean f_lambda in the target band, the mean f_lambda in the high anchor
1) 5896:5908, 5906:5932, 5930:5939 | 1.3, 127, 123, 131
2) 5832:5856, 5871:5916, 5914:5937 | 2.4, 126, 122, 131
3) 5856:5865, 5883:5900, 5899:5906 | 2.5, 114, 111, 137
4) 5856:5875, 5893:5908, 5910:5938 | 0.2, 124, 123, 126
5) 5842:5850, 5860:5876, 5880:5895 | -0.8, 135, 130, 114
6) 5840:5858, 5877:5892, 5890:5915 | -0.2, 127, 121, 115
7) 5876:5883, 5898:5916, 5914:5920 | 1.3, 135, 122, 129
